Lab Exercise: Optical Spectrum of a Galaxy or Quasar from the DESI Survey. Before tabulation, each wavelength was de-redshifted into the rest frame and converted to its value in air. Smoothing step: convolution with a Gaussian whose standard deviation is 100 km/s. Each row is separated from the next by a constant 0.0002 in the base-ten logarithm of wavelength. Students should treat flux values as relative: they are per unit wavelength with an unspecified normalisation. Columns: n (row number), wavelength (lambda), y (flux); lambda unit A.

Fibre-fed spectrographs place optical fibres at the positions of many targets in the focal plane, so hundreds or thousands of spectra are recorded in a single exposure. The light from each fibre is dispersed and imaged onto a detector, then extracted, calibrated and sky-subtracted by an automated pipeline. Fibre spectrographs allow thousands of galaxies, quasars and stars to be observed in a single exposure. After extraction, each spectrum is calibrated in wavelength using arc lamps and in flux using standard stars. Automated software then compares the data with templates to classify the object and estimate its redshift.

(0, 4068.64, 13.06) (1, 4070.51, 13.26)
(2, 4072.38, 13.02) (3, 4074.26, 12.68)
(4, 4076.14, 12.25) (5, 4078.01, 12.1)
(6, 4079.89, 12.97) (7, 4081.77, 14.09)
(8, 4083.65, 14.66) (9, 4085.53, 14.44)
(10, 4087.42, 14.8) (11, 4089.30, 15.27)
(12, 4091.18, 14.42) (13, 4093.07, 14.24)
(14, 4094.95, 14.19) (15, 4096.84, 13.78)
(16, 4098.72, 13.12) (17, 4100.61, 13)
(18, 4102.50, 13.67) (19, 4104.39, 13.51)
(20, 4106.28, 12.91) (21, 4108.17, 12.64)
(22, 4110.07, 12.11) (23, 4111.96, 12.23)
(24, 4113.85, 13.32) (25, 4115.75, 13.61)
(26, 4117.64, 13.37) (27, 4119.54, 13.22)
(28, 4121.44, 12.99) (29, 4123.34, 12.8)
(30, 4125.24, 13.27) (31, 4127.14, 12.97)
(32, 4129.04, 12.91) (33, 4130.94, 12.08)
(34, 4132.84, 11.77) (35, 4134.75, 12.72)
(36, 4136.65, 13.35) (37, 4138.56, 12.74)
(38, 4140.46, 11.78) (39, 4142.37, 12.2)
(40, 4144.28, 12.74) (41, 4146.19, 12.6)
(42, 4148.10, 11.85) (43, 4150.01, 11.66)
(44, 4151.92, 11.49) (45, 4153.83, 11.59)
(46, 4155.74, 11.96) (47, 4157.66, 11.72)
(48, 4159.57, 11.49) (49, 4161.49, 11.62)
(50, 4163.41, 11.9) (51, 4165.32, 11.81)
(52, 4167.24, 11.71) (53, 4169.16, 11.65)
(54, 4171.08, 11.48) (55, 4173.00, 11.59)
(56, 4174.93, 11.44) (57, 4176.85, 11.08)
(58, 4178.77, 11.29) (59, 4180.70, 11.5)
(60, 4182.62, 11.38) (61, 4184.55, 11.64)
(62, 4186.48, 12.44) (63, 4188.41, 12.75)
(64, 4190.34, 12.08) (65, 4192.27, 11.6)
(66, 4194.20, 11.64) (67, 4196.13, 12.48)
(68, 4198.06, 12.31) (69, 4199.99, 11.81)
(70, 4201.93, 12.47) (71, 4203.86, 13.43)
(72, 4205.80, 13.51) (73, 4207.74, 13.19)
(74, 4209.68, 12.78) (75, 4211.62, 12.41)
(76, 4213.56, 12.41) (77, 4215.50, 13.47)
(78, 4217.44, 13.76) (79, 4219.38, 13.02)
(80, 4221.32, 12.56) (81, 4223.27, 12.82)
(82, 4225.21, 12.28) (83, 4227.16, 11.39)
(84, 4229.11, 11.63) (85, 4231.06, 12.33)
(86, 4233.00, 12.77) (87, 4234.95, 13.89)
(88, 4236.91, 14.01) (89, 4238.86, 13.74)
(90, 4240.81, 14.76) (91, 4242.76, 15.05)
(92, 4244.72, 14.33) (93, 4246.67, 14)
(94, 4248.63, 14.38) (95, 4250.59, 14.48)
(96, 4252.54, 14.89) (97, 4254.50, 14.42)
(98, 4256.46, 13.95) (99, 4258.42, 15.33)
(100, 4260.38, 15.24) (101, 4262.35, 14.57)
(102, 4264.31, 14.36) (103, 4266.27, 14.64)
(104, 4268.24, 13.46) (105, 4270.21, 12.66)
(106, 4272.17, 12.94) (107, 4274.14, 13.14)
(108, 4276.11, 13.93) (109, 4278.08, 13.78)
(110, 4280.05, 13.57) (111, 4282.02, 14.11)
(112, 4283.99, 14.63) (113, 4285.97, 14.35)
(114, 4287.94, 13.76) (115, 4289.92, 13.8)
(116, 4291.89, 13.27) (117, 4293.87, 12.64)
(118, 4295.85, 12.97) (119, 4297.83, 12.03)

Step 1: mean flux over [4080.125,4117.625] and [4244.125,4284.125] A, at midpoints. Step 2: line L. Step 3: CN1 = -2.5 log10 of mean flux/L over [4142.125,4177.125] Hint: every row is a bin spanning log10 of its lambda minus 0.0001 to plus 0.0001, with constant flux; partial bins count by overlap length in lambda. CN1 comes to 0.18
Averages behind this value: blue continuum 13.7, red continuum 14.1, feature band 11.8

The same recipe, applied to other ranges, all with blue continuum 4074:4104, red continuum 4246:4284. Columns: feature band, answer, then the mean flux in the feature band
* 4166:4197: 0.19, 11.7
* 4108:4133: 0.08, 12.8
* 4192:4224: 0.10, 12.7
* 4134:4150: 0.12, 12.4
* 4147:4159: 0.18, 11.7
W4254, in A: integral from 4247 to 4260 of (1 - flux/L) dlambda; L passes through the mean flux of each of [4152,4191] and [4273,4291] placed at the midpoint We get -1.2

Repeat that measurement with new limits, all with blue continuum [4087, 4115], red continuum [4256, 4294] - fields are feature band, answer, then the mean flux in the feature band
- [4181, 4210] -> 2.97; 12.3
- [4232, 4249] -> -0.29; 14.1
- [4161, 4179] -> 2.79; 11.6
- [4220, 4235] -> 1.56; 12.4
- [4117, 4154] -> 2.96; 12.5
